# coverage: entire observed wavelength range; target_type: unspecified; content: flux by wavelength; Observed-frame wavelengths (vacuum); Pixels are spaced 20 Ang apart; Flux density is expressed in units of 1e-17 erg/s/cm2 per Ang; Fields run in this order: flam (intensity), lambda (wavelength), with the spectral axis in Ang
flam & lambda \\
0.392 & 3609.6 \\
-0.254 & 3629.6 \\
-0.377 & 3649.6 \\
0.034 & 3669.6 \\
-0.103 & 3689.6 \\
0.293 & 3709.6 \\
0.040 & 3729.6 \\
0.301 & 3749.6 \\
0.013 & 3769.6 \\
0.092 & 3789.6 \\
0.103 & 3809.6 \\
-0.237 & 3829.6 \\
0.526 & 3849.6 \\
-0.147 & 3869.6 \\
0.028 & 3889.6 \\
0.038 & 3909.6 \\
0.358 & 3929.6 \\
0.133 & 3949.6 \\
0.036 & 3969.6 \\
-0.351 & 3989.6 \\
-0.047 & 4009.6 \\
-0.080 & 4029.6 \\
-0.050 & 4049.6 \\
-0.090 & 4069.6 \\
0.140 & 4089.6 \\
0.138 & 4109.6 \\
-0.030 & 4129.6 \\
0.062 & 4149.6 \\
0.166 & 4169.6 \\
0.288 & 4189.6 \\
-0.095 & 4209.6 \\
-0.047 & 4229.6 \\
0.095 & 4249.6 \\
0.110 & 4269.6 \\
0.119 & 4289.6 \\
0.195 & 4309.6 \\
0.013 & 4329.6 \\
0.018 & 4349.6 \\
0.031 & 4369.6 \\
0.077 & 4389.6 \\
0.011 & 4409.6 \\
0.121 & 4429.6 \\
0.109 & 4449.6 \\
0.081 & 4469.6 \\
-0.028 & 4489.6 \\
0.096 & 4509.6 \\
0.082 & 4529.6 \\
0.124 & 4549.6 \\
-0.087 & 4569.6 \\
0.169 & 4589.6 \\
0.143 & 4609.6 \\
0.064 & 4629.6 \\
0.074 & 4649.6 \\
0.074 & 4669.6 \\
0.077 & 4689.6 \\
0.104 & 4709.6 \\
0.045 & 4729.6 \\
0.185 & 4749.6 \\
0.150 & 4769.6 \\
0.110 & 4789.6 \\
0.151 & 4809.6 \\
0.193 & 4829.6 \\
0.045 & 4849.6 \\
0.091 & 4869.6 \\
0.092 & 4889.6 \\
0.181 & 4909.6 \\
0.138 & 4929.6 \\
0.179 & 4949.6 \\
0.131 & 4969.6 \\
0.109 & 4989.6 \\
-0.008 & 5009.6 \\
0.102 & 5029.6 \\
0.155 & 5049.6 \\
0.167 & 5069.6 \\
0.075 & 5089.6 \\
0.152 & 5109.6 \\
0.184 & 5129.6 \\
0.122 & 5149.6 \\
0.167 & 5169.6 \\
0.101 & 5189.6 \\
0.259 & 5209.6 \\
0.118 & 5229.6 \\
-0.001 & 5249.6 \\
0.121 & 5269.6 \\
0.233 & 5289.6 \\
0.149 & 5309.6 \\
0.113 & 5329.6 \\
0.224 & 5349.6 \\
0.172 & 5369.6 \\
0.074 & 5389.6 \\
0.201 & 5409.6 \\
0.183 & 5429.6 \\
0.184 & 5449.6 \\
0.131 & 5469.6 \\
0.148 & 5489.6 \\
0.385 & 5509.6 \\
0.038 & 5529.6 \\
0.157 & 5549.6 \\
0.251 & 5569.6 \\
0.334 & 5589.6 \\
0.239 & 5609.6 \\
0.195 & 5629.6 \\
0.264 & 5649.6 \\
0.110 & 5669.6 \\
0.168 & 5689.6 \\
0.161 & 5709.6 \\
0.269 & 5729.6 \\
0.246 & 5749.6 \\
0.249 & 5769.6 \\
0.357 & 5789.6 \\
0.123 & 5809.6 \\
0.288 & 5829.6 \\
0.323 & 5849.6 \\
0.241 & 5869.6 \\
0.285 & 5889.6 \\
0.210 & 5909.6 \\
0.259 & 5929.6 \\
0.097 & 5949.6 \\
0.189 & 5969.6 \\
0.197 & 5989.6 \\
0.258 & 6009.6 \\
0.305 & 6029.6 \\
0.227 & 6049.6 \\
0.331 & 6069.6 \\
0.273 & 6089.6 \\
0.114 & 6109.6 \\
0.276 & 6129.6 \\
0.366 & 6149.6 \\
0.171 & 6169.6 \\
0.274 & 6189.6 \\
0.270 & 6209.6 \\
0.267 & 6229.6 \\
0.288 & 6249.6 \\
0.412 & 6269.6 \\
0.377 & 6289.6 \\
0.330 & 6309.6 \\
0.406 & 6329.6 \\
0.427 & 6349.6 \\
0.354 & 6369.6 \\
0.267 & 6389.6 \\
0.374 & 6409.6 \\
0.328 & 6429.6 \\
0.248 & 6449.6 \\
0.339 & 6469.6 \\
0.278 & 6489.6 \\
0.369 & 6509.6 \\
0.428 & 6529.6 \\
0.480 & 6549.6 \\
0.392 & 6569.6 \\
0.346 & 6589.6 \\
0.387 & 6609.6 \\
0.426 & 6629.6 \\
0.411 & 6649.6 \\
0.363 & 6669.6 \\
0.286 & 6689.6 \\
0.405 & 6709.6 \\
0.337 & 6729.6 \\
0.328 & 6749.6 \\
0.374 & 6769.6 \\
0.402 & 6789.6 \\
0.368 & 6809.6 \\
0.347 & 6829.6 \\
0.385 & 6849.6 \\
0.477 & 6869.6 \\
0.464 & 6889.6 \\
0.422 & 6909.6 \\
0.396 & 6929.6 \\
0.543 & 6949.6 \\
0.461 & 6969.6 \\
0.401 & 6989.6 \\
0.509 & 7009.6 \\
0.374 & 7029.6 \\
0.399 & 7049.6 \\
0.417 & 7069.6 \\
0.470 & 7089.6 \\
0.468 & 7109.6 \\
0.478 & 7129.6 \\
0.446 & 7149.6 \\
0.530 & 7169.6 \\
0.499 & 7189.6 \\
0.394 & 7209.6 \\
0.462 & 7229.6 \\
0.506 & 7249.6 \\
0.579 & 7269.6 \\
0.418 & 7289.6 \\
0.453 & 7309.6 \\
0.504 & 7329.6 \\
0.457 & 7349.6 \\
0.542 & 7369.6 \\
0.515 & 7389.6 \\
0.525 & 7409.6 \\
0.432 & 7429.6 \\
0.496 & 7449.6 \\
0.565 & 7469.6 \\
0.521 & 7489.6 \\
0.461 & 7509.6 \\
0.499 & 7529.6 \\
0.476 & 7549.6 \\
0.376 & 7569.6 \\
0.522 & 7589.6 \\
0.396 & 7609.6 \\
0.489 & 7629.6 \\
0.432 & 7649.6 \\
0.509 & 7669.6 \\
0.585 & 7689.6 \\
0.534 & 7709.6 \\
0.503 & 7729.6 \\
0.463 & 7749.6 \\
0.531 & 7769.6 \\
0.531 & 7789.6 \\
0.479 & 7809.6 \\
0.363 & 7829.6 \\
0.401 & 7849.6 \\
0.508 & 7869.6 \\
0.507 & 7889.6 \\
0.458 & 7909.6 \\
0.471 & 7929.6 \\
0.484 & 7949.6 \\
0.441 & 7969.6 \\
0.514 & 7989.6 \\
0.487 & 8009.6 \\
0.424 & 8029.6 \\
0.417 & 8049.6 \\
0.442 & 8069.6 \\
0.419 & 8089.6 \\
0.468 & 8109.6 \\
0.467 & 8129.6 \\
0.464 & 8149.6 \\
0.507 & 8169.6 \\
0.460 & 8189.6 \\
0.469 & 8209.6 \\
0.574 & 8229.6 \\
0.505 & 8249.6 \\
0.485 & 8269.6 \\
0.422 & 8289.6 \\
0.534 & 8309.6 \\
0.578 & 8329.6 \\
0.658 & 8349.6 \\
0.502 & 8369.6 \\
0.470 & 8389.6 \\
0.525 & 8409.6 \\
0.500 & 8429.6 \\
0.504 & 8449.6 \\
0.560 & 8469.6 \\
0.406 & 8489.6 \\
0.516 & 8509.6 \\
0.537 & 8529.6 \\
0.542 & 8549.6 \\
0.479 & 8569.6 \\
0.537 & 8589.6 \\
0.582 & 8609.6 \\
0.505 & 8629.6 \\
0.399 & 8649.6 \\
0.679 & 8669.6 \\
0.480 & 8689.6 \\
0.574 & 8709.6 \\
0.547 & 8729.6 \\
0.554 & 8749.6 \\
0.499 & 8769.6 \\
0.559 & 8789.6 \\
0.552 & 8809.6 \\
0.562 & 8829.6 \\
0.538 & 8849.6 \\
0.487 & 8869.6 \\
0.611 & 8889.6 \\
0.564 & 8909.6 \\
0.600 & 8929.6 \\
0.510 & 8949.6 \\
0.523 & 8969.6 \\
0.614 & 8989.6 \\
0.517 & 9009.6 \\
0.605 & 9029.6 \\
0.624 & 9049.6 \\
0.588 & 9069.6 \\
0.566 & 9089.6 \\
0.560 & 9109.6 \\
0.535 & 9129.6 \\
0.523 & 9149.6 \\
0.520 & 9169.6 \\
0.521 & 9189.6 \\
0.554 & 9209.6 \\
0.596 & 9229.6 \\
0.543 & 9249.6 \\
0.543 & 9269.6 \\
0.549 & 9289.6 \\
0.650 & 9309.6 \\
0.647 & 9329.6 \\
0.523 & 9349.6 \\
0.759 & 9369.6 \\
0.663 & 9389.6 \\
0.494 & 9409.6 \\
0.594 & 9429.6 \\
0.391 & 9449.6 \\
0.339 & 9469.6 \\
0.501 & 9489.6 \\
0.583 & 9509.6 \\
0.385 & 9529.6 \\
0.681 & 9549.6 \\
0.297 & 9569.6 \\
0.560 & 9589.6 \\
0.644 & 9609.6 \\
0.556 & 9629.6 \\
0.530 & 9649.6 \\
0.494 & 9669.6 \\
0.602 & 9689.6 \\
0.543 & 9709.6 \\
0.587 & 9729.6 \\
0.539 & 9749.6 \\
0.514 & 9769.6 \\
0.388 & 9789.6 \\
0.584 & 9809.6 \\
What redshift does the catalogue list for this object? 0.554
